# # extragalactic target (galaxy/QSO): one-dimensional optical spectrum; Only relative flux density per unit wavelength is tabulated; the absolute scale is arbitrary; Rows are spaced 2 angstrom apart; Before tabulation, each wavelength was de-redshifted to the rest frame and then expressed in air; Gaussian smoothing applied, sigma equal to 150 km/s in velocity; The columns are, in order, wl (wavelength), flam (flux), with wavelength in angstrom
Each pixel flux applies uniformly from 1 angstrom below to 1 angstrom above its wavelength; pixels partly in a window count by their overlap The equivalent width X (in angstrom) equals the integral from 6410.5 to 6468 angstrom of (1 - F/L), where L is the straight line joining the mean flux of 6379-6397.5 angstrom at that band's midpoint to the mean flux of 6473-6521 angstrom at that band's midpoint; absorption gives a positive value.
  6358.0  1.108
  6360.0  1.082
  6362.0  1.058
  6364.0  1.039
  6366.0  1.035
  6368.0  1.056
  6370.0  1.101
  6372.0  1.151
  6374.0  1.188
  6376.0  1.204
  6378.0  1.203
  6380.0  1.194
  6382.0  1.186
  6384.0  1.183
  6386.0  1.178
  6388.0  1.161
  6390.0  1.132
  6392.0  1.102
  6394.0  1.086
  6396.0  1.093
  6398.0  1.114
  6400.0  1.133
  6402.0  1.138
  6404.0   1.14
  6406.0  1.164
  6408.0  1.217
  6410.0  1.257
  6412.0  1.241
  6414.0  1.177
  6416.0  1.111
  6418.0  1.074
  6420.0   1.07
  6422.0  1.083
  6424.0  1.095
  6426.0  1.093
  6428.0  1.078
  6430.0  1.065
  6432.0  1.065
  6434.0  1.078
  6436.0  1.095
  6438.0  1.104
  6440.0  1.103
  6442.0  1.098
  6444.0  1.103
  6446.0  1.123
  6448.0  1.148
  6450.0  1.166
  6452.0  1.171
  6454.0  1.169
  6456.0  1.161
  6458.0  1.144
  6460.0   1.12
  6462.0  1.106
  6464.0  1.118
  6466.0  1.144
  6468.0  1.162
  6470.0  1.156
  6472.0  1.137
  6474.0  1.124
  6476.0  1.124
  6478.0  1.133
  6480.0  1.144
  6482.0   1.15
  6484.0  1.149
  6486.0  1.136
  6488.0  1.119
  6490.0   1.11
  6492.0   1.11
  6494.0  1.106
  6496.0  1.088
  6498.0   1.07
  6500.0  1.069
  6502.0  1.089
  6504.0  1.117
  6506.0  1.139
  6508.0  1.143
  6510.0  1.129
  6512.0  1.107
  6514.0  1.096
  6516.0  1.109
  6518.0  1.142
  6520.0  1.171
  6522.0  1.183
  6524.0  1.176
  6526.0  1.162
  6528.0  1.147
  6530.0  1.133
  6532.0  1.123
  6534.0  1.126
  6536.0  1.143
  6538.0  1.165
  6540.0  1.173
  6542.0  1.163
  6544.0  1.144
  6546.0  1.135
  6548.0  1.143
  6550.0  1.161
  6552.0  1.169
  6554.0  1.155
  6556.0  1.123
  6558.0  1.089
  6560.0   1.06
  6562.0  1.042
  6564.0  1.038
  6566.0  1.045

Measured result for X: 0.7 angstrom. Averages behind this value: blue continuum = 1.15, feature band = 1.12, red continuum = 1.12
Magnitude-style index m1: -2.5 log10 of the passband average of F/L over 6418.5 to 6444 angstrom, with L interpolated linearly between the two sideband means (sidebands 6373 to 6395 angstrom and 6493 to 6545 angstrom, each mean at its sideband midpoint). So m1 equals 0.07 mag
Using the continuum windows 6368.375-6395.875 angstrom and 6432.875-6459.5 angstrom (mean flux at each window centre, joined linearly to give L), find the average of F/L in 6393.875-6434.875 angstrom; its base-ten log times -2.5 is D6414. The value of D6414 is 0.017 mag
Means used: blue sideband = 1.15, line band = 1.12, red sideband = 1.13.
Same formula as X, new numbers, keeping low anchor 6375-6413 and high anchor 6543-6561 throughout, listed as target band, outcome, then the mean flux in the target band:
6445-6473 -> 0.1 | 1.14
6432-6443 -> 0.6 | 1.09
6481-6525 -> 0.7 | 1.12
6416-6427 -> 0.7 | 1.09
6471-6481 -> 0.1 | 1.13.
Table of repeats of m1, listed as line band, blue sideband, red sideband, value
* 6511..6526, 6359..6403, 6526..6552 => 0.003 mag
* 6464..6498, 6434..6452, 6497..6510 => -0.017 mag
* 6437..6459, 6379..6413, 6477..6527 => 0.007 mag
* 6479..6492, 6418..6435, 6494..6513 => -0.033 mag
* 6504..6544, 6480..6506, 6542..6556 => -0.010 mag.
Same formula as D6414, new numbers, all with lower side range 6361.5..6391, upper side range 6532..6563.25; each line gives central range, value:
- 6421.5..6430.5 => 0.052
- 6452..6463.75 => -0.005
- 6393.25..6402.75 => 0.025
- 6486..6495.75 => 0.021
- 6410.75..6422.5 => 0.007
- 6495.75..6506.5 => 0.039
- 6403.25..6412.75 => -0.062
